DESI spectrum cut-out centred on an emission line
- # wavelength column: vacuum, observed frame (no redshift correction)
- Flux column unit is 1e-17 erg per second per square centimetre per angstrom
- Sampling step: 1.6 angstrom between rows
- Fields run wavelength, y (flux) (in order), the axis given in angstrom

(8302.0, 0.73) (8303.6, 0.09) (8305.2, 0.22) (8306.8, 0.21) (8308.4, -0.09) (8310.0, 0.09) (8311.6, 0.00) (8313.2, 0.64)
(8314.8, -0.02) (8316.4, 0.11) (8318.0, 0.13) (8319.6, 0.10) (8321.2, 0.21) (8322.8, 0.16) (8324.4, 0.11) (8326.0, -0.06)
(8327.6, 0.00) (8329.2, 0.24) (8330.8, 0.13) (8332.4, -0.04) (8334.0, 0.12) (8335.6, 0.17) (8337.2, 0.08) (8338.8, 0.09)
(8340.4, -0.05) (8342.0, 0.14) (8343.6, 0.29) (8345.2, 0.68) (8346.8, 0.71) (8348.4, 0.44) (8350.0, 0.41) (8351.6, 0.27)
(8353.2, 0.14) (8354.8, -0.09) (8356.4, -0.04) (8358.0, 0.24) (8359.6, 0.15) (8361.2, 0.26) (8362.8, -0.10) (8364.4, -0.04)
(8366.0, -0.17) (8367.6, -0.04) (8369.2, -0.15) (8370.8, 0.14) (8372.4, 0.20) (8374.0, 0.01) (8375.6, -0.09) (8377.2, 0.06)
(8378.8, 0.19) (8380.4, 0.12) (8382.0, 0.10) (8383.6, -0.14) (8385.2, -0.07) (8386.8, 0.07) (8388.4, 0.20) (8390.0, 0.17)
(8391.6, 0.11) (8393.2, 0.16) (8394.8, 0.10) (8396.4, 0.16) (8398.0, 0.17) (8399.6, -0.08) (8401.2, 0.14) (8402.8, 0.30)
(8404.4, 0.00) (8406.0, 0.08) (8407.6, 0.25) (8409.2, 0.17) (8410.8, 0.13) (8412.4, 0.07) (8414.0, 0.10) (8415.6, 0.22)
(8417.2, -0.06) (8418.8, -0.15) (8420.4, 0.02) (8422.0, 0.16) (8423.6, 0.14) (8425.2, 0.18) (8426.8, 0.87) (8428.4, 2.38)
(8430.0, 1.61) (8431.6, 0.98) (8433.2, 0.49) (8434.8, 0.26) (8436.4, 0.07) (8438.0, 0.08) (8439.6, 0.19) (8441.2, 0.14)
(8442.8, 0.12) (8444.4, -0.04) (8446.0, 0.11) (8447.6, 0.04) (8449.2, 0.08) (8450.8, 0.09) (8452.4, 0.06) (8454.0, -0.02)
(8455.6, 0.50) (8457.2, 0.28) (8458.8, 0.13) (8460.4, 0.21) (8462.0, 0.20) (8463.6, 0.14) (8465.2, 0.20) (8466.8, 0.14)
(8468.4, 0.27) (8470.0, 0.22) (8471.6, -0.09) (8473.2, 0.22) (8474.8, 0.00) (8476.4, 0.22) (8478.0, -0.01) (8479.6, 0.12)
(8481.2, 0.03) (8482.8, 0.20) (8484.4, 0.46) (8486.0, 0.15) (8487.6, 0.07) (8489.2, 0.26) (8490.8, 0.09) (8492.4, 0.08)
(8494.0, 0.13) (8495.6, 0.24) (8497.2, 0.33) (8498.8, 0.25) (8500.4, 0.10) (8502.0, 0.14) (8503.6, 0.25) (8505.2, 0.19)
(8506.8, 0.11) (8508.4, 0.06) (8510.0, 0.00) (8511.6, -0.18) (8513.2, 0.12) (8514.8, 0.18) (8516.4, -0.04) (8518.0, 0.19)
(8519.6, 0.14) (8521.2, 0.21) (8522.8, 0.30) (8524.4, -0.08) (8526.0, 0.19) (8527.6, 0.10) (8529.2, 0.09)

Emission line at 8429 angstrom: [O III] 5007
